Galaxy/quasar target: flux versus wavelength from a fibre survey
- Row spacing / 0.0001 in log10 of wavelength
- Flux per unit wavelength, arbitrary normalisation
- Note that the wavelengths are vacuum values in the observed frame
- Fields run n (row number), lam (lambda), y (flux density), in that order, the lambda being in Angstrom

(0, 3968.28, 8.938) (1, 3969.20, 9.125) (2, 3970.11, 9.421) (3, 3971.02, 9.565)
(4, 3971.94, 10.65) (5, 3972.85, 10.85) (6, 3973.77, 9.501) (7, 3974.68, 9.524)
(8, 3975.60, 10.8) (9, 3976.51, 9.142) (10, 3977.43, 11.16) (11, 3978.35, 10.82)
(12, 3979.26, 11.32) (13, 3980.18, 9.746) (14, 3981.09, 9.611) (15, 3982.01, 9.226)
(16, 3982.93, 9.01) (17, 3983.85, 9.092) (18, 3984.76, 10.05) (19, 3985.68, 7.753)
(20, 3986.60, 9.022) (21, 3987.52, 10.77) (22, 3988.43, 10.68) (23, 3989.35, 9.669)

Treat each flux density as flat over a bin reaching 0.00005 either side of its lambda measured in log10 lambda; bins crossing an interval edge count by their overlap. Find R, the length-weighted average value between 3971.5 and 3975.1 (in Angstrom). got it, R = 10.1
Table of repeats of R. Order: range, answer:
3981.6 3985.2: 9.35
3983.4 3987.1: 9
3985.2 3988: 9.21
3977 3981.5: 10.5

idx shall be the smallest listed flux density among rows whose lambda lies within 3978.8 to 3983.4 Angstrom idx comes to 9.01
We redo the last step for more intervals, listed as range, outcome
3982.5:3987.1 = 7.753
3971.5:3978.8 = 9.142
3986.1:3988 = 9.022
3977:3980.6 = 9.746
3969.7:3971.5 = 9.421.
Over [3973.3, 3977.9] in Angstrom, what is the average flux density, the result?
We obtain 10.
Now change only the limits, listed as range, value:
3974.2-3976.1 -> 10.2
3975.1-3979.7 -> 10.6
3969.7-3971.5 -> 9.5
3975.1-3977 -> 9.96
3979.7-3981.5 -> 9.71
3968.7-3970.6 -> 9.28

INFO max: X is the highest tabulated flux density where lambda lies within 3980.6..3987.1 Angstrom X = 10.05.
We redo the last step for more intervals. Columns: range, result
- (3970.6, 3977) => 10.85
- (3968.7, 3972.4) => 10.65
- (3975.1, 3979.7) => 11.32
